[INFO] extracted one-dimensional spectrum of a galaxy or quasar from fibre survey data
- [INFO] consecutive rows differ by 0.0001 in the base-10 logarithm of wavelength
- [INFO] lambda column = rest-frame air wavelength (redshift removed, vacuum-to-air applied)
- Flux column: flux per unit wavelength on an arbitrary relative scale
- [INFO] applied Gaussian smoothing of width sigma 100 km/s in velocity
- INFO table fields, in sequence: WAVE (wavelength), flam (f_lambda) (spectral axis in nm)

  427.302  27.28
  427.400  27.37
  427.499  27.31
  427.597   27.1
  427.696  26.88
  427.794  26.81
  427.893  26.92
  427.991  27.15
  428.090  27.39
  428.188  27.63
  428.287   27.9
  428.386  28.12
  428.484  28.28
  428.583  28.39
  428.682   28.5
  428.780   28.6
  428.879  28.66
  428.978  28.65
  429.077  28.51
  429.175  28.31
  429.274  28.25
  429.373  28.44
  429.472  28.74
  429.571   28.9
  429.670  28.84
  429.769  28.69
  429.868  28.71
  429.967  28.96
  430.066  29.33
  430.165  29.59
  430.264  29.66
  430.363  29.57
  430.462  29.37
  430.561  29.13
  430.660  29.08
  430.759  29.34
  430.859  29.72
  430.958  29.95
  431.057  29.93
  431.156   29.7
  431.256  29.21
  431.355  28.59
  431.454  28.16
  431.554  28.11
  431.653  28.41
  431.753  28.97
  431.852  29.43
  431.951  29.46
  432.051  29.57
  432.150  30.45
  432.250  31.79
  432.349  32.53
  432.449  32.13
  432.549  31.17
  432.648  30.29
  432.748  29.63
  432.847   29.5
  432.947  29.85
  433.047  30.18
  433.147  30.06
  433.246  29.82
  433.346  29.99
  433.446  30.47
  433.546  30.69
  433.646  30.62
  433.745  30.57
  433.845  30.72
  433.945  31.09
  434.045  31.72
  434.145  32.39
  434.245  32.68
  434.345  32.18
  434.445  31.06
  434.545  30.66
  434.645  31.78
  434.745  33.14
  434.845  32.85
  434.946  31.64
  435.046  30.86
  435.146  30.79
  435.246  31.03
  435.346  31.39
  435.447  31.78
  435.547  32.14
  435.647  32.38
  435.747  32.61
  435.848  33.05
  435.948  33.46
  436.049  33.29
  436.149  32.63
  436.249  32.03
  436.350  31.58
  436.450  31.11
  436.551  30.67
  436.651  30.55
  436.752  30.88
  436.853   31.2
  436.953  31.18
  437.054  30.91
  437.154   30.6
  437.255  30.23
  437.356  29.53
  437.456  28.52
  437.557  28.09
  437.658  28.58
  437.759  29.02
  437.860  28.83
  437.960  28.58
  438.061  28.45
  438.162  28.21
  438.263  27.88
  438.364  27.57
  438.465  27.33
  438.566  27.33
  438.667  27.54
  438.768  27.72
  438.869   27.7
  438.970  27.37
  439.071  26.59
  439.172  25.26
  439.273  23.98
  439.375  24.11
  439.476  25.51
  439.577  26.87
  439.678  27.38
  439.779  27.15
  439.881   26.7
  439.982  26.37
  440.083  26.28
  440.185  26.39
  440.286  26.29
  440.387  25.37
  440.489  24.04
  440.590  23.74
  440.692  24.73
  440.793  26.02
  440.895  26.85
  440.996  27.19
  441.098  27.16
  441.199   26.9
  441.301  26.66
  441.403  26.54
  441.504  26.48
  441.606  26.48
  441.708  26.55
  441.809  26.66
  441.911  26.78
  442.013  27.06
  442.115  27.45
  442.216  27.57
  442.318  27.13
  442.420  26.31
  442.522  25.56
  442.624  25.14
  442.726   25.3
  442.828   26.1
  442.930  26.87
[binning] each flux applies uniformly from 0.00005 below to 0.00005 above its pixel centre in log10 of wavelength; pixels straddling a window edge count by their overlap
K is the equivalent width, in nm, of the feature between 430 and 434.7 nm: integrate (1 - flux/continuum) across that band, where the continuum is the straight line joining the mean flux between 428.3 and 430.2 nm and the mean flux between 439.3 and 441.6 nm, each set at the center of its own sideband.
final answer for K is -0.38 nm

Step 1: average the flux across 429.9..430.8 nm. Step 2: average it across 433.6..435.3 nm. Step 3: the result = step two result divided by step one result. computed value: 1.07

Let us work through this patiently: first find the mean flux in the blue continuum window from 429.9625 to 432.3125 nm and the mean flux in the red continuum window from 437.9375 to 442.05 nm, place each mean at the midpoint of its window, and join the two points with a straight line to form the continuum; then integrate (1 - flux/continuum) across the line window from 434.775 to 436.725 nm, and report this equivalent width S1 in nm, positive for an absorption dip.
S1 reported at -0.276 nm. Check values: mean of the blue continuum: 29.4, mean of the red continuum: 26.6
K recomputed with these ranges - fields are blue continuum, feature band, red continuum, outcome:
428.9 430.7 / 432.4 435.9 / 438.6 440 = -0.43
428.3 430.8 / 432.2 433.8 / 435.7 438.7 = -0.07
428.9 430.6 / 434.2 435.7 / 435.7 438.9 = -0.11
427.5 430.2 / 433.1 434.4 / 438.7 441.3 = -0.18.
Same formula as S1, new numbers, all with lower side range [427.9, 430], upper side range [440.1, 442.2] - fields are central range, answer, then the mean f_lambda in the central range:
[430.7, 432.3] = -0.09 nm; 29.4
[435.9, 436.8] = -0.16 nm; 31.8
